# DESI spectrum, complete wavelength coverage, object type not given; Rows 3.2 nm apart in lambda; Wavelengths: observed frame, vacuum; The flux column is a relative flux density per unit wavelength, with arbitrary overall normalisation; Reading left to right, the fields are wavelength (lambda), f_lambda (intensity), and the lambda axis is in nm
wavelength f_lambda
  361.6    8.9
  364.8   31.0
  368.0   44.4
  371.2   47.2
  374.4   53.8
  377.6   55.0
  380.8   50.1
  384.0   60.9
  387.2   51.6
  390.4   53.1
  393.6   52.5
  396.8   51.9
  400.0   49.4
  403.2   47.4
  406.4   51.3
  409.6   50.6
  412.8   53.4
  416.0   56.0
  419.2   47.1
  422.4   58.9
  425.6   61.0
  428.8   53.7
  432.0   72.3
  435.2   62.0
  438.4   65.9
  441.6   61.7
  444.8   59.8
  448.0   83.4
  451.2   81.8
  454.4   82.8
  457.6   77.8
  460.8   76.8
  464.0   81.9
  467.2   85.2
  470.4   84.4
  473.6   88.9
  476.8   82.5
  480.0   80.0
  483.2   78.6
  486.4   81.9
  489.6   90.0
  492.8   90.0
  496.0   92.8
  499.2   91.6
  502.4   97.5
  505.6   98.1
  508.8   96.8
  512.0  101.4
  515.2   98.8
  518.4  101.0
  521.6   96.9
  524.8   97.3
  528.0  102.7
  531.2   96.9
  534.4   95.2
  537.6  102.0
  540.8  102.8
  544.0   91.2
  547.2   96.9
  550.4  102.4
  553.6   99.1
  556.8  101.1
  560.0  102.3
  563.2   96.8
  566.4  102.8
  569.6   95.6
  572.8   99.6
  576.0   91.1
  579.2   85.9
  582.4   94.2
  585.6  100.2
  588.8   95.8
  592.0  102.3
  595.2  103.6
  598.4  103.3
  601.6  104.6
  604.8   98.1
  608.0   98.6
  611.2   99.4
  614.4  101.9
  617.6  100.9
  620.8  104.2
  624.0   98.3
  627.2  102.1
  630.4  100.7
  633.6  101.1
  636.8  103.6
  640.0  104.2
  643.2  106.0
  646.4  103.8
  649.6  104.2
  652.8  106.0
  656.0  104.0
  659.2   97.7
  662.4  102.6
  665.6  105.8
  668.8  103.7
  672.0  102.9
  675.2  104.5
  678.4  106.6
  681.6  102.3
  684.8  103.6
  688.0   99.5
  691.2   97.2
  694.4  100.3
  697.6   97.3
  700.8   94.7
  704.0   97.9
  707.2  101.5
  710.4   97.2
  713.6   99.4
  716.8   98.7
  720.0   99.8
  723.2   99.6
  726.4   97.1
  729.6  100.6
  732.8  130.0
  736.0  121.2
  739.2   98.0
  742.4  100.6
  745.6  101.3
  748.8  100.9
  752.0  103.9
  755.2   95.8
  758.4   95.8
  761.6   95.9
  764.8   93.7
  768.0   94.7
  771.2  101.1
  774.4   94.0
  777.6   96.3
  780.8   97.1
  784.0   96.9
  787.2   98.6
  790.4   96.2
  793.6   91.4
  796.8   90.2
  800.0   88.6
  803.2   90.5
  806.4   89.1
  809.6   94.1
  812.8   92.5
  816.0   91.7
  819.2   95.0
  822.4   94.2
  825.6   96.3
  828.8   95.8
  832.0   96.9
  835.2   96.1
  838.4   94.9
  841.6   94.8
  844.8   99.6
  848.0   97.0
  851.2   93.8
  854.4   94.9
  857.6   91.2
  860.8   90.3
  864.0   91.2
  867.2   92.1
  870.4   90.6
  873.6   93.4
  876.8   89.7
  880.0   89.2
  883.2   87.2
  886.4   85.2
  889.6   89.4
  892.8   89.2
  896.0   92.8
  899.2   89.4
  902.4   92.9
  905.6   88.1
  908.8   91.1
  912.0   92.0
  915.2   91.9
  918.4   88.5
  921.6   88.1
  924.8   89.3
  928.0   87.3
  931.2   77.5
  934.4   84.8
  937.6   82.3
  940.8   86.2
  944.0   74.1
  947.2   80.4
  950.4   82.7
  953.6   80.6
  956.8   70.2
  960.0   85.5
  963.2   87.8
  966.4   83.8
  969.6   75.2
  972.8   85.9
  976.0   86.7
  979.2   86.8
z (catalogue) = 0.118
